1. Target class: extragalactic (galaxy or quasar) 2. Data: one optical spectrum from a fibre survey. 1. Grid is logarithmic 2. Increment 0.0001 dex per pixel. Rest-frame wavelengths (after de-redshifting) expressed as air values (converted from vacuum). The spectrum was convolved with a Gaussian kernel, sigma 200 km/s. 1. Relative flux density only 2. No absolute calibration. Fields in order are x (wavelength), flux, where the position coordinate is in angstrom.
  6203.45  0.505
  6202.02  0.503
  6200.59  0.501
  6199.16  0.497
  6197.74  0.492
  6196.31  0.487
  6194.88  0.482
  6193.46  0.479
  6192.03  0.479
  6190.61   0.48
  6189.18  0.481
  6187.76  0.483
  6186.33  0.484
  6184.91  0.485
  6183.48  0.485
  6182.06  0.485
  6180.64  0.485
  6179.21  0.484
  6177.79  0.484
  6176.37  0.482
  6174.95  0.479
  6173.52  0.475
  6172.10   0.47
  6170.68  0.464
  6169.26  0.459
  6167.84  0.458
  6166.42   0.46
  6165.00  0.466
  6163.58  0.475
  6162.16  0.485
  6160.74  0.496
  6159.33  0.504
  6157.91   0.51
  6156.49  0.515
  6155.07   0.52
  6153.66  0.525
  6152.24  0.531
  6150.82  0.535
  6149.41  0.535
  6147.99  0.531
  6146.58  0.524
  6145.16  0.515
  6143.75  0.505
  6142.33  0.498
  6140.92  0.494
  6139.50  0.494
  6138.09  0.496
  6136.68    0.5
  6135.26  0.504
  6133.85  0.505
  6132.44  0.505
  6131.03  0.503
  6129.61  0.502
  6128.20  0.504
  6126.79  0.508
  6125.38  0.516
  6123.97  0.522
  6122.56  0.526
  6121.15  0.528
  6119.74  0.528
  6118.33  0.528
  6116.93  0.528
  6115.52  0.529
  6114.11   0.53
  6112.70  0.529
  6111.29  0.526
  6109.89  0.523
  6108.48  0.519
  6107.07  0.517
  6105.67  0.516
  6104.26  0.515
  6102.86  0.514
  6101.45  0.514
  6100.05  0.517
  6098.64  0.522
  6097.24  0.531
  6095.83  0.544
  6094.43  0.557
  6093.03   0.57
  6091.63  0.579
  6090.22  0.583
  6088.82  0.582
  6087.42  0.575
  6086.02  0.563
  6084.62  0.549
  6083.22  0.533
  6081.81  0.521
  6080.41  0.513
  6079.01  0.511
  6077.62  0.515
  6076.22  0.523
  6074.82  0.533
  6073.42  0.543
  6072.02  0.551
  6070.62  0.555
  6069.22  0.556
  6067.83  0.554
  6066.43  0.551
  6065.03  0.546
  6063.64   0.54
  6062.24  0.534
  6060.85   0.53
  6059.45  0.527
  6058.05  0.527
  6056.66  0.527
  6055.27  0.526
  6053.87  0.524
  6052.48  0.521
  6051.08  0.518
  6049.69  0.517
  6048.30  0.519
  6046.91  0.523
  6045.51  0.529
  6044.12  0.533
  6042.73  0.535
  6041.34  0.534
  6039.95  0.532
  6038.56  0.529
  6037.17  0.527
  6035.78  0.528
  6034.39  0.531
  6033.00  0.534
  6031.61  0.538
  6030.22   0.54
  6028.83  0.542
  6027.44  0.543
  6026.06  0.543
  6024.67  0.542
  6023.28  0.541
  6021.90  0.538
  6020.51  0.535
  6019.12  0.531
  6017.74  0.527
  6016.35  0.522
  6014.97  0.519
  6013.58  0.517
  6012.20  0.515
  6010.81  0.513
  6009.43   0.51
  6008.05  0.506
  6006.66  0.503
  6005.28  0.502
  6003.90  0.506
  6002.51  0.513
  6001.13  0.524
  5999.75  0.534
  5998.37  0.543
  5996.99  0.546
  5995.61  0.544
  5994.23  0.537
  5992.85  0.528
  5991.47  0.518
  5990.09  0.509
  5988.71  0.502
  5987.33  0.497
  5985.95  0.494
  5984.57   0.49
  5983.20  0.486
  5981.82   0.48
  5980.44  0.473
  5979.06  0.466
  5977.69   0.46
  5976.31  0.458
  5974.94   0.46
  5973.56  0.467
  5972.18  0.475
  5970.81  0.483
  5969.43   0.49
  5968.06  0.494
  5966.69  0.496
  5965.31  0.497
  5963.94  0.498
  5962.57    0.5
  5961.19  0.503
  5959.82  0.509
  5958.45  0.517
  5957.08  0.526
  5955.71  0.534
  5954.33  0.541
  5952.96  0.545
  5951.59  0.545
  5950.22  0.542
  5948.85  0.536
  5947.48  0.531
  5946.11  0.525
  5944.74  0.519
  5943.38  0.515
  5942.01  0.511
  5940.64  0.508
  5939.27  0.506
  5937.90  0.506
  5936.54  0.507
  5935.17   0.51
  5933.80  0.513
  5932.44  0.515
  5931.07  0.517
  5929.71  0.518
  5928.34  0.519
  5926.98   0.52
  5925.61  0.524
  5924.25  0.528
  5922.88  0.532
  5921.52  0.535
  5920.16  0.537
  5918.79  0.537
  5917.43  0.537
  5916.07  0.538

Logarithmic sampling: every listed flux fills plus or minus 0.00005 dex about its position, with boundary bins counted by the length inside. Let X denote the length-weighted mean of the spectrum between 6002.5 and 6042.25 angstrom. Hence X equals 0.526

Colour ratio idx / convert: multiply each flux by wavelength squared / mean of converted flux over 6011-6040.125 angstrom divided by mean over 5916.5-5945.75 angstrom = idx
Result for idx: 1.06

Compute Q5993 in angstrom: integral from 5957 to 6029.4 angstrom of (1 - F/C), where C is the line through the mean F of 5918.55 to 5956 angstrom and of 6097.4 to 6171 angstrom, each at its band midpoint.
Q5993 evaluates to 1.5 angstrom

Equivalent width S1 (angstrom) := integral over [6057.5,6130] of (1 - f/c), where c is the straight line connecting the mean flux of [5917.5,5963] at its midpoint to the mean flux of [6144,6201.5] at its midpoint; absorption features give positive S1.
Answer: -4.6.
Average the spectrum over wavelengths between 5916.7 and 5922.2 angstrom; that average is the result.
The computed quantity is 0.537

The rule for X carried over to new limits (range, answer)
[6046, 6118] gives 0.535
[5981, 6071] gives 0.526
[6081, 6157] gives 0.526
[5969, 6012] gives 0.501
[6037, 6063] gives 0.527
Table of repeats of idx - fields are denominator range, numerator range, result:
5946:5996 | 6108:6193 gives 1.06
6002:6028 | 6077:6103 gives 1.06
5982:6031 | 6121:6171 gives 1.01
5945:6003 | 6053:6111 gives 1.10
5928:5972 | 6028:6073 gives 1.07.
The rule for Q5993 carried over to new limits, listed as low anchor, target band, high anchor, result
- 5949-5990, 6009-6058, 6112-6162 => -2.4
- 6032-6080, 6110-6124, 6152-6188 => -0.6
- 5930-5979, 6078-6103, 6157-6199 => -2.7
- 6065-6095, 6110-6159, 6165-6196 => -0.6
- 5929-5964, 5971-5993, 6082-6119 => 1.7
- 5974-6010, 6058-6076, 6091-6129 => -0.8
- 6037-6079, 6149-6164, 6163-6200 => -0.7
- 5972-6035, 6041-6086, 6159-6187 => -2.8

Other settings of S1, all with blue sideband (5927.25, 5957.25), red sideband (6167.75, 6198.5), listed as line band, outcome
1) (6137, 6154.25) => -1.0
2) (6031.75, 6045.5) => -0.7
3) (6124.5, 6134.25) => -0.3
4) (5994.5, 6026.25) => -0.9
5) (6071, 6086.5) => -1.1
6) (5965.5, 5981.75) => 1.3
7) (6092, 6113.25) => -1.5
